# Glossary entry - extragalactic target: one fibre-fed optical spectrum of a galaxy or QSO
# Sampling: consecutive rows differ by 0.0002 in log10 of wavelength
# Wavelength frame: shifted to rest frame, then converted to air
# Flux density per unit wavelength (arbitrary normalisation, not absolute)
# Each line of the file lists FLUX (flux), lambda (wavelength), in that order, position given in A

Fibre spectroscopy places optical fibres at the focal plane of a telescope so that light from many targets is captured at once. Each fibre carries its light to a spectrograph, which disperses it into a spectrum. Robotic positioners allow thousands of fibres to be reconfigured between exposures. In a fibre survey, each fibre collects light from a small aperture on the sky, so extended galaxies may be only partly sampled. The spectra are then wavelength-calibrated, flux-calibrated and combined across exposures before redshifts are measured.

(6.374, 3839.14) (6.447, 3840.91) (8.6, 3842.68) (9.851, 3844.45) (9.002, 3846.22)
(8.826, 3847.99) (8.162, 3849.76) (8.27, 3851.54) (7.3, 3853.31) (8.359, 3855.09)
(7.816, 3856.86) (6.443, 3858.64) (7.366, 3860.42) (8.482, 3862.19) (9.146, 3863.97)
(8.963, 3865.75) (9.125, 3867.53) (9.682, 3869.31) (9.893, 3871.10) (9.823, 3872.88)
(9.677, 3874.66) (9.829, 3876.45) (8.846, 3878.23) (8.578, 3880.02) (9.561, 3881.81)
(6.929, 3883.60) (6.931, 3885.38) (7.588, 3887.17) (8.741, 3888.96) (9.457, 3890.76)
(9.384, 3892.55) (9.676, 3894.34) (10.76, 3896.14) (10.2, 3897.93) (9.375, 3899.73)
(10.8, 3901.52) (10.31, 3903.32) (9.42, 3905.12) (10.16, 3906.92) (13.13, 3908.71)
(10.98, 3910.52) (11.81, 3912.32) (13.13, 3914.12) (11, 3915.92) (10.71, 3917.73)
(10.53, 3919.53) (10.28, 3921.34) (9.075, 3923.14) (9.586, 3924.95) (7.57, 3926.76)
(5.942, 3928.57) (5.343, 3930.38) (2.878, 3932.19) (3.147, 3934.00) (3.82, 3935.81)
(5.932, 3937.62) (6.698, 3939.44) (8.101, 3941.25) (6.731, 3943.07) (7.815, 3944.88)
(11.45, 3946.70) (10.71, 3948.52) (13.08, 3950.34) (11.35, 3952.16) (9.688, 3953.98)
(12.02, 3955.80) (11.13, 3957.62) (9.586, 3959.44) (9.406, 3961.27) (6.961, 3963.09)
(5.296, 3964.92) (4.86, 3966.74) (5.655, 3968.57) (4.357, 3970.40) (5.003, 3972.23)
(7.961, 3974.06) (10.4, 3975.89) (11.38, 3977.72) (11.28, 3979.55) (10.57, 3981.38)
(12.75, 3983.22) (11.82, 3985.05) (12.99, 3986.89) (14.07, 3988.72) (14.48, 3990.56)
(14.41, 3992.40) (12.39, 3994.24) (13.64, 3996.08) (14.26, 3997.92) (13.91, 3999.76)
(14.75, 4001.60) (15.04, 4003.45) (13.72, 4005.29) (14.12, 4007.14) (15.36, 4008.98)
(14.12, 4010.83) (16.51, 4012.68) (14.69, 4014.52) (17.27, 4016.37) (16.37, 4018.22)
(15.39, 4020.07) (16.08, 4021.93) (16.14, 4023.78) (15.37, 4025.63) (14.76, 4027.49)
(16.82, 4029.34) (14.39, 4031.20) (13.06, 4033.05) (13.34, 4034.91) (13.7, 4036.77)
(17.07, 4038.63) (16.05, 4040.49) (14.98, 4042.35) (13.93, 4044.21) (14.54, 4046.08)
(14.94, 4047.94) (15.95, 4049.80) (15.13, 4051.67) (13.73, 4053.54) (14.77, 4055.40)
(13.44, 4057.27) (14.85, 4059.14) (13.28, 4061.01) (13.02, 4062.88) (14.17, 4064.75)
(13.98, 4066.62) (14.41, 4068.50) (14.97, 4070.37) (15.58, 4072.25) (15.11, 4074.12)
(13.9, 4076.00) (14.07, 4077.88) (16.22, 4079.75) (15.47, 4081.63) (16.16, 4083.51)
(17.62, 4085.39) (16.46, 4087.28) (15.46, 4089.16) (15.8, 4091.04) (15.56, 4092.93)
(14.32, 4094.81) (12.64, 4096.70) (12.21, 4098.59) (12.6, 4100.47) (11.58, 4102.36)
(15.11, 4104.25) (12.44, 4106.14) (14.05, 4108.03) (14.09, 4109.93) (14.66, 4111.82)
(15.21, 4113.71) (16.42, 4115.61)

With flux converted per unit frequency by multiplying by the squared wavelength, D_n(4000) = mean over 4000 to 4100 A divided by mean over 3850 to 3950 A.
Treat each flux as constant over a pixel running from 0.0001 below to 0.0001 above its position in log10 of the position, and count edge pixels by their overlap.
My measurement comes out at 1.8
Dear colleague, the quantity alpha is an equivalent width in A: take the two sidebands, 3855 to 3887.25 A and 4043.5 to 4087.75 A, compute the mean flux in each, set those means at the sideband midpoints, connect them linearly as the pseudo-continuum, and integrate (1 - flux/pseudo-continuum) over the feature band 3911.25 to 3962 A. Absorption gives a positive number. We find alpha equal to 8.6 A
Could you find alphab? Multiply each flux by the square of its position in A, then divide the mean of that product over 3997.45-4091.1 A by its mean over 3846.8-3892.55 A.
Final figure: 1.91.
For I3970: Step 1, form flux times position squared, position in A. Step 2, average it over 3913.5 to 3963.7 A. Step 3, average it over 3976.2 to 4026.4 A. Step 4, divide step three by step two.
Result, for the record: 1.68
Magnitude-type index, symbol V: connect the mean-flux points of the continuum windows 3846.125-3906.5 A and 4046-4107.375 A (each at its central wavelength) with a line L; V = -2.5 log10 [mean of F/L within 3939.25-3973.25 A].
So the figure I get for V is 0.30 mag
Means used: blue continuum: 8.91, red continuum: 14.5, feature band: 8.45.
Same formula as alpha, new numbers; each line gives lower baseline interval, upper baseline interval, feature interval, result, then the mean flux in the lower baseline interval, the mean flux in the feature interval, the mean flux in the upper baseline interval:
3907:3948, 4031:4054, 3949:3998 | 3.0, 8.49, 10.3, 14.7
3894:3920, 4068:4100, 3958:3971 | 5.7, 10.8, 6.83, 15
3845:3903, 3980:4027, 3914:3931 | 2.6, 8.87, 9.2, 14.4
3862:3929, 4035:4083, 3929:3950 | 8.2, 9.65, 6.77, 14.7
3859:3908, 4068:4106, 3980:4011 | -3.5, 9.2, 13.6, 14.7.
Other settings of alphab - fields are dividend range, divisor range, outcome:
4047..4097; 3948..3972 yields 1.83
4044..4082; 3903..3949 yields 1.80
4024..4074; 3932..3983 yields 1.86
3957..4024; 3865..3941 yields 1.42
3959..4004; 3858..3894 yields 1.29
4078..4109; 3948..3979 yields 1.78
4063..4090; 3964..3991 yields 1.69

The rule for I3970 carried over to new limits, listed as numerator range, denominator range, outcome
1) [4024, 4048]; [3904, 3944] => 1.86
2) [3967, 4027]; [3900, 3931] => 1.35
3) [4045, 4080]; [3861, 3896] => 1.77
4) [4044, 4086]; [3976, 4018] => 1.11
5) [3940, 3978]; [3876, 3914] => 0.92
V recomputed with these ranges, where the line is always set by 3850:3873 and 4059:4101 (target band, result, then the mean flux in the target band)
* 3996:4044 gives -0.160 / 15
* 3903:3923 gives -0.110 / 11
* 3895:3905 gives -0.071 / 10.2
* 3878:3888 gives 0.133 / 8.02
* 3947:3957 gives -0.031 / 11.4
